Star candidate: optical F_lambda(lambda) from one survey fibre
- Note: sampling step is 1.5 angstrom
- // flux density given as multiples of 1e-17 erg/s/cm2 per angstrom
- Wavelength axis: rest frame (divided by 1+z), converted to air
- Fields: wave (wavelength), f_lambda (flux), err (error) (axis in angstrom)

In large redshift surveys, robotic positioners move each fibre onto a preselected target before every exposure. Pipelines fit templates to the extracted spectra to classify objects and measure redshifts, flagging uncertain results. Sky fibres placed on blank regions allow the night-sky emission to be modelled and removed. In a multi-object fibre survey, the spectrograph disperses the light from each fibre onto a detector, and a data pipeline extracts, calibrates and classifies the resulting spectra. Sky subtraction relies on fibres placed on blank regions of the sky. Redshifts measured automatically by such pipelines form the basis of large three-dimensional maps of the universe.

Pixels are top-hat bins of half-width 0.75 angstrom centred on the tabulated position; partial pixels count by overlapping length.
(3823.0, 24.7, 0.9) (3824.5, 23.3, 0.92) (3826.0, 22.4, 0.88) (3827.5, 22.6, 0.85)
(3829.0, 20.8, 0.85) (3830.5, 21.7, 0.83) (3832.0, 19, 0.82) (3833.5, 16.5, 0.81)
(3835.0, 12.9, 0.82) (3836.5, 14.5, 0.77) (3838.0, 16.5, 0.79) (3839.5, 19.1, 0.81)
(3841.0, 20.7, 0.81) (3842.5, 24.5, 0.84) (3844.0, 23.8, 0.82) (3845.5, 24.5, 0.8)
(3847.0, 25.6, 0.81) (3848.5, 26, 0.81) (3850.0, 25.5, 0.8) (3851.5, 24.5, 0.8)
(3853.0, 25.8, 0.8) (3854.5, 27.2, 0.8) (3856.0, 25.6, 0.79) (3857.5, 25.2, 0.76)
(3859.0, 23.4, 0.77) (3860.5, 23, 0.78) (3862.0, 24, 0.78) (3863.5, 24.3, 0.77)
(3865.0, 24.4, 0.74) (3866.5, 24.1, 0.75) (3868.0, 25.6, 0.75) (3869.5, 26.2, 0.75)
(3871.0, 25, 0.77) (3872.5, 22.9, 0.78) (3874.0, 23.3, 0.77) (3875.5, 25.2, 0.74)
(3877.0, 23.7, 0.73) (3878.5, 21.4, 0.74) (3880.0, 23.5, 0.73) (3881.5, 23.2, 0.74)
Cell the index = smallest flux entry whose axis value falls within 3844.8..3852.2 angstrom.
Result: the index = 24.5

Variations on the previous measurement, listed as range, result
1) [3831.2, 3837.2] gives 12.9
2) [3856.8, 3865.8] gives 23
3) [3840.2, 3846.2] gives 20.7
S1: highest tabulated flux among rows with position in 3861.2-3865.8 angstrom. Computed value 24.4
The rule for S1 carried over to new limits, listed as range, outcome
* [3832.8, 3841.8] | 20.7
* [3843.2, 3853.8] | 26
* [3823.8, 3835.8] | 23.3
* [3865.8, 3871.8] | 26.2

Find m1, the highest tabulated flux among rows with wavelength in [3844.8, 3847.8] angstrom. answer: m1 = 25.6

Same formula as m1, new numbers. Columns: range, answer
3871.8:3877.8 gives 25.2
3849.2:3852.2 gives 25.5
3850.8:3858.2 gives 27.2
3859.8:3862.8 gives 24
